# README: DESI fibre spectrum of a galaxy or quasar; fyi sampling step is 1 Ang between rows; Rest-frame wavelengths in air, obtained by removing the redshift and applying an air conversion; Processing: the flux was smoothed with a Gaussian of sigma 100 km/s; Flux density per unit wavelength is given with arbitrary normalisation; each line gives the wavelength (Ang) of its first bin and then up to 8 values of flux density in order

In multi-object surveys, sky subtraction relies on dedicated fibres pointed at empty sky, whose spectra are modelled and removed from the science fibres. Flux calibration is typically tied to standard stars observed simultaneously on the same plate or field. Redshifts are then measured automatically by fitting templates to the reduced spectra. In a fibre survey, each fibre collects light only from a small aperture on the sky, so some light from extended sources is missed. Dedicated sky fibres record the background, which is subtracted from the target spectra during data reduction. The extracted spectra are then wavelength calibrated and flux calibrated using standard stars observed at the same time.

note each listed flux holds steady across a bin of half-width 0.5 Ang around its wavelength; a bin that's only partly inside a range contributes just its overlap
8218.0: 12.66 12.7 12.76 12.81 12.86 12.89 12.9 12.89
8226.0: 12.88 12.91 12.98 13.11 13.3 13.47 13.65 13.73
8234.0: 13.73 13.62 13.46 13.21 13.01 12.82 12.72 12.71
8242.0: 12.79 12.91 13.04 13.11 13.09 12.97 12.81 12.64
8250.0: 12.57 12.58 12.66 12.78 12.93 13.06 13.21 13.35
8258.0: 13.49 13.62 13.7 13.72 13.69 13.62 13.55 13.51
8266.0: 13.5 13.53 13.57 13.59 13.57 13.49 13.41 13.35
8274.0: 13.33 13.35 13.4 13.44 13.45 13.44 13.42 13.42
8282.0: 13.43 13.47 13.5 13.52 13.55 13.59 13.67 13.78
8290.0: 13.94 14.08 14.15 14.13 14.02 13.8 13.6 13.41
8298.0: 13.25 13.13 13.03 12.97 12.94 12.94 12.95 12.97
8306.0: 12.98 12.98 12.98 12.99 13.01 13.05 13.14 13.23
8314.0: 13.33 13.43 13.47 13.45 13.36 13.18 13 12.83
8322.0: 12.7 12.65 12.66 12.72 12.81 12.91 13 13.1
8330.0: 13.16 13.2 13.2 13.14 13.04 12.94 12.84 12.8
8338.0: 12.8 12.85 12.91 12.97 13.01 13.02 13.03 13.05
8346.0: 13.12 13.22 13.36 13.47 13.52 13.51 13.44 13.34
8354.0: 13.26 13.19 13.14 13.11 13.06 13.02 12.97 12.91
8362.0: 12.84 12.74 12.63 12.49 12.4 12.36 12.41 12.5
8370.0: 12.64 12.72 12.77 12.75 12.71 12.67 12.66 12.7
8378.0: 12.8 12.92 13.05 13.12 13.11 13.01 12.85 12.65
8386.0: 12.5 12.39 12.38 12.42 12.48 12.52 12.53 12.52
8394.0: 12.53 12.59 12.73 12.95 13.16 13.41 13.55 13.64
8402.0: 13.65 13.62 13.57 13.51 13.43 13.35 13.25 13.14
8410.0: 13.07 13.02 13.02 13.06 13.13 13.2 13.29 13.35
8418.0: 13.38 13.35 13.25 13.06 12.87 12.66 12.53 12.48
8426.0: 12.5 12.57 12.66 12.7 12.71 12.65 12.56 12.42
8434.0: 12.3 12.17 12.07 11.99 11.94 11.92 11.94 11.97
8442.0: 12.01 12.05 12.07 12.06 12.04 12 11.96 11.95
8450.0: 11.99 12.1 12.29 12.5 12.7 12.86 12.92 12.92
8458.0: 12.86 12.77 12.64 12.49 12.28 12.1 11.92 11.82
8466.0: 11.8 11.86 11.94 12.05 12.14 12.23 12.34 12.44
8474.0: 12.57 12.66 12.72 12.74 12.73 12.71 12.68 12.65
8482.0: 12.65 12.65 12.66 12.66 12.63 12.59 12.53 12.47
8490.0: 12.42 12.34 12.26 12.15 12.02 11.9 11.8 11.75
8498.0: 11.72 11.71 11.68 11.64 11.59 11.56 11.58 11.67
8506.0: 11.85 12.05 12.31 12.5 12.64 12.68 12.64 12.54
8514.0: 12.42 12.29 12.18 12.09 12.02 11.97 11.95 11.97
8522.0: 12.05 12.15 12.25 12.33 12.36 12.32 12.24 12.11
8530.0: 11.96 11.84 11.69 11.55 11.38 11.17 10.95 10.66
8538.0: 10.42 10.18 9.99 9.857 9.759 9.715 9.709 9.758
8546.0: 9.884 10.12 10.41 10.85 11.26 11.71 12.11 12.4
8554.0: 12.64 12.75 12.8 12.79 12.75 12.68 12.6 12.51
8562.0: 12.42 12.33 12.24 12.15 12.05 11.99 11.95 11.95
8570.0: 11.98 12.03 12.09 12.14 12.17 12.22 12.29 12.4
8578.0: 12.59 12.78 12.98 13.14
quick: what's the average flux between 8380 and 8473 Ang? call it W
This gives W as 12.6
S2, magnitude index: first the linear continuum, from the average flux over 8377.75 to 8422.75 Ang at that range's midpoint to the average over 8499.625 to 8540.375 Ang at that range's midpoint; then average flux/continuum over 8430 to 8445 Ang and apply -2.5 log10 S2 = 0.044 mag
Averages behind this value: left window 13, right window 11.8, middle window 12.2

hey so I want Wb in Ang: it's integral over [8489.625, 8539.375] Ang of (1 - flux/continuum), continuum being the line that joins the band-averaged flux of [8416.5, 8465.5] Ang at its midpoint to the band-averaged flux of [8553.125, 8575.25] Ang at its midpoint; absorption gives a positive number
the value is 1.8 Ang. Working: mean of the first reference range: 12.4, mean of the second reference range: 12.3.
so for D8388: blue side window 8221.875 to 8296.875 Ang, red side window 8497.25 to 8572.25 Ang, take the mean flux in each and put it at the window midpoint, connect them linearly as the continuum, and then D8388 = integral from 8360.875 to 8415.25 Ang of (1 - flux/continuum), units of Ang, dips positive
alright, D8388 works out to -1.3 Ang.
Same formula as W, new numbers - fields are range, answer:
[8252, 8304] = 13.5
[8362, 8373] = 12.6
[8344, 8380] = 12.9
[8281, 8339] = 13.2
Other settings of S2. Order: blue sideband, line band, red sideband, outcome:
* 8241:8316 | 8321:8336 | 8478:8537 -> 0.010 mag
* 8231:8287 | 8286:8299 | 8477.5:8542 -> -0.051 mag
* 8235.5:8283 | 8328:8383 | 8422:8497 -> -0.012 mag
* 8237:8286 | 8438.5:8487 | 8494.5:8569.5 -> -0.020 mag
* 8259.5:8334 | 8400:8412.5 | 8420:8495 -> -0.056 mag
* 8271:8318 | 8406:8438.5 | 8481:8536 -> -0.016 mag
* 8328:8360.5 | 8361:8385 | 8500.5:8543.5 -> 0.013 mag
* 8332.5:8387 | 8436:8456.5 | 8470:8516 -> 0.031 mag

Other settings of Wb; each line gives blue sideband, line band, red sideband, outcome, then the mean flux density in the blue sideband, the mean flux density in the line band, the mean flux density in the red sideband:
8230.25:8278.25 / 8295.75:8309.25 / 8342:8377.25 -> 0.04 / 13.3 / 13.1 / 12.9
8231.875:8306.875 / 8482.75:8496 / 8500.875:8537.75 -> -0.27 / 13.3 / 12.4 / 12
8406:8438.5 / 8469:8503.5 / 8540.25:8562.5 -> -0.48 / 12.8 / 12.3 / 11.4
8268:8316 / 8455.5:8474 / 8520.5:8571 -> -0.21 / 13.4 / 12.3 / 11.6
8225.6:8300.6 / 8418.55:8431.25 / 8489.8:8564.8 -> -0.41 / 13.3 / 12.8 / 11.8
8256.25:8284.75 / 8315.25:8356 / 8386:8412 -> 0.50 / 13.5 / 13.1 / 13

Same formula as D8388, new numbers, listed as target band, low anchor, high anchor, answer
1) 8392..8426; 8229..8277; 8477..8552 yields -2.05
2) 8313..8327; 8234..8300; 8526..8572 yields -0.03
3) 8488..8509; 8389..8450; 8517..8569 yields 0.11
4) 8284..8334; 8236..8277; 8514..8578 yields -1.20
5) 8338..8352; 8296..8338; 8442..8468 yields -0.29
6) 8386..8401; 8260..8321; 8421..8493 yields 0.03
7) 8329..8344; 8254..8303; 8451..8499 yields 0.20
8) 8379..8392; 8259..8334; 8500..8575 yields 0.05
